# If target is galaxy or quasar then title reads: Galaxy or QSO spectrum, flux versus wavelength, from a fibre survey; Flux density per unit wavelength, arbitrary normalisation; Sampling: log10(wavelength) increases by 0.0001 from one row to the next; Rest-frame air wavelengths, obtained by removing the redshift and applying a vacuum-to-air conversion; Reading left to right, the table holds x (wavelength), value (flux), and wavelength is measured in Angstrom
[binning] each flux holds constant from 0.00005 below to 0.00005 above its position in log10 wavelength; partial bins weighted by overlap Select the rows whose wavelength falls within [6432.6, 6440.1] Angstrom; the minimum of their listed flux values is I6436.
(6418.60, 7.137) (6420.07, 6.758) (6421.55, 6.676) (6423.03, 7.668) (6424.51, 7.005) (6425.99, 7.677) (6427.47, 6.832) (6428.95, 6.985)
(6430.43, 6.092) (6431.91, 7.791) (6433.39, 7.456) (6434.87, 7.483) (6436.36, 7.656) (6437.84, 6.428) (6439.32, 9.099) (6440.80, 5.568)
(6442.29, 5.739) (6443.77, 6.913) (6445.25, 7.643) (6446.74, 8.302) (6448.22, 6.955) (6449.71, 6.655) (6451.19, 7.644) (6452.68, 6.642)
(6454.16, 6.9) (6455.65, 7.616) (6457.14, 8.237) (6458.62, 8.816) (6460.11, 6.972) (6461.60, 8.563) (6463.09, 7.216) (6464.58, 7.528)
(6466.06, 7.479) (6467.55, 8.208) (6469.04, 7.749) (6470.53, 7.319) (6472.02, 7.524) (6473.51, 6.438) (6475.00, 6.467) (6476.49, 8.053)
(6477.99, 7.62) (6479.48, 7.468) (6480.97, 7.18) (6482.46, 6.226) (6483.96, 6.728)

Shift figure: 6.428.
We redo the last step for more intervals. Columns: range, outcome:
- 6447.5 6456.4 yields 6.642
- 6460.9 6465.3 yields 7.216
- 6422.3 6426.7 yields 7.005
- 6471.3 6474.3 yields 6.438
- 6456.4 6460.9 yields 6.972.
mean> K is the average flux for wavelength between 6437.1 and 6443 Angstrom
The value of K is 6.71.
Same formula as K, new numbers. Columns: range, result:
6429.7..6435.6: 7.21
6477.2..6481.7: 7.42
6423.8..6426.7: 7.34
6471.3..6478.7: 7.21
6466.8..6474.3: 7.44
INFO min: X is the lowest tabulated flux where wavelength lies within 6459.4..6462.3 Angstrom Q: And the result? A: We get 6.972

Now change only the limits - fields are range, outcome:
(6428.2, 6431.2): 6.092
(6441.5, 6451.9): 5.739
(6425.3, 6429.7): 6.832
